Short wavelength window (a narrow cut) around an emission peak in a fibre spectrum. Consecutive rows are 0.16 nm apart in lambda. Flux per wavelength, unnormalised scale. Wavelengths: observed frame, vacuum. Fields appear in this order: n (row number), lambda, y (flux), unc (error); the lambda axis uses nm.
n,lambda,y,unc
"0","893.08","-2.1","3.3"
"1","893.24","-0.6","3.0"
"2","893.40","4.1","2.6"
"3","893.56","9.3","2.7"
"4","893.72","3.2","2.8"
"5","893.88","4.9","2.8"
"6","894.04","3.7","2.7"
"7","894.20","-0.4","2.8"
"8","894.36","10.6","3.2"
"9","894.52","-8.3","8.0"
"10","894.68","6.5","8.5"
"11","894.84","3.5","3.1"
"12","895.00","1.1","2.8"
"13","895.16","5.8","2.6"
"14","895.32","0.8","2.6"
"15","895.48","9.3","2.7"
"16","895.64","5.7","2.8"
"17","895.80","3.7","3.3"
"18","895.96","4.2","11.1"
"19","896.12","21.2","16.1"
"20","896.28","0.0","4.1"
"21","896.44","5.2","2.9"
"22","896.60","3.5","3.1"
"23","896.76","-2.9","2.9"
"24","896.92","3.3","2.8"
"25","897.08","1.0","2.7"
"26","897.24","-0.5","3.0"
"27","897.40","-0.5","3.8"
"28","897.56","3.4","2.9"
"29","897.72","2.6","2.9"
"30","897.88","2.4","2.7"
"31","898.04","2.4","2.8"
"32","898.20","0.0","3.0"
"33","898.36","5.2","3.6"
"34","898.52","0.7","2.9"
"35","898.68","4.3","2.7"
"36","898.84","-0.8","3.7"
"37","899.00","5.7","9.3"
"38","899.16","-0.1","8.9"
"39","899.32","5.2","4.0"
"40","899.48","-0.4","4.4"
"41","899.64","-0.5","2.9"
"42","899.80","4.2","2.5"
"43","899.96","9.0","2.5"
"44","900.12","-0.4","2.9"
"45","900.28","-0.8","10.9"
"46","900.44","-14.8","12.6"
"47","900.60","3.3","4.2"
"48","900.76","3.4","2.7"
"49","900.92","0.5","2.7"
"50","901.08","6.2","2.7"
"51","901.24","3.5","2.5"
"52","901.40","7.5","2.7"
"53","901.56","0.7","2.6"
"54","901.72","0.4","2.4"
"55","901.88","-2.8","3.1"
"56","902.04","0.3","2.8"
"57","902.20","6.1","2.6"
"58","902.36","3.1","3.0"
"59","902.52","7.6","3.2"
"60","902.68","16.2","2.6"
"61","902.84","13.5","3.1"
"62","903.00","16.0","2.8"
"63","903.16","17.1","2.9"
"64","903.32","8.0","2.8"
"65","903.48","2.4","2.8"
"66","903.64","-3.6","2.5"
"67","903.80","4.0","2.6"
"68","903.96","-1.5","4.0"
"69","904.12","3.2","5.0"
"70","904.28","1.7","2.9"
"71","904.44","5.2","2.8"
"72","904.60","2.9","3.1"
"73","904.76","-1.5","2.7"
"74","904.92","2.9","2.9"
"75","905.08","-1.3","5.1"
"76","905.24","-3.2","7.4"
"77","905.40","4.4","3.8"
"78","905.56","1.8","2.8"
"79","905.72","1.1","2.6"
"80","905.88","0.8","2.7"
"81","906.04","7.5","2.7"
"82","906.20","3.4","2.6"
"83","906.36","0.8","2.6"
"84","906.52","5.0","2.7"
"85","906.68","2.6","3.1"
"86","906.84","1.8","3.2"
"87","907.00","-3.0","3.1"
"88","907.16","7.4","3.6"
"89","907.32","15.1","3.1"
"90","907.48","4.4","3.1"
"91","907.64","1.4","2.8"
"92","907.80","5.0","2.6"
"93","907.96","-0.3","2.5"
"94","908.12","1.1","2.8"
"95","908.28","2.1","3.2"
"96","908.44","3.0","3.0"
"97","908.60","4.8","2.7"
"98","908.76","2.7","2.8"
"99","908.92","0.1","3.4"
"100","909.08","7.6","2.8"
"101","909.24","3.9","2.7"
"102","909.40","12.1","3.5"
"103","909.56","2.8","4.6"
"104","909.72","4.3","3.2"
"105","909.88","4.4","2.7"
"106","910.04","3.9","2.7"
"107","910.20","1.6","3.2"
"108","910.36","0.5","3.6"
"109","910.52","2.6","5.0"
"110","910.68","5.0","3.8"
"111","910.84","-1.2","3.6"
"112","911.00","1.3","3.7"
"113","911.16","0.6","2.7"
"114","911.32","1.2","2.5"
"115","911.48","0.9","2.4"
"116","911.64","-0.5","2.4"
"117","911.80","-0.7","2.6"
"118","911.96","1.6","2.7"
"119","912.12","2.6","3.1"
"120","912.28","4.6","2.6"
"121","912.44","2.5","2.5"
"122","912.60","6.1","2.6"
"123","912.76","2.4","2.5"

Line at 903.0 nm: Hbeta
